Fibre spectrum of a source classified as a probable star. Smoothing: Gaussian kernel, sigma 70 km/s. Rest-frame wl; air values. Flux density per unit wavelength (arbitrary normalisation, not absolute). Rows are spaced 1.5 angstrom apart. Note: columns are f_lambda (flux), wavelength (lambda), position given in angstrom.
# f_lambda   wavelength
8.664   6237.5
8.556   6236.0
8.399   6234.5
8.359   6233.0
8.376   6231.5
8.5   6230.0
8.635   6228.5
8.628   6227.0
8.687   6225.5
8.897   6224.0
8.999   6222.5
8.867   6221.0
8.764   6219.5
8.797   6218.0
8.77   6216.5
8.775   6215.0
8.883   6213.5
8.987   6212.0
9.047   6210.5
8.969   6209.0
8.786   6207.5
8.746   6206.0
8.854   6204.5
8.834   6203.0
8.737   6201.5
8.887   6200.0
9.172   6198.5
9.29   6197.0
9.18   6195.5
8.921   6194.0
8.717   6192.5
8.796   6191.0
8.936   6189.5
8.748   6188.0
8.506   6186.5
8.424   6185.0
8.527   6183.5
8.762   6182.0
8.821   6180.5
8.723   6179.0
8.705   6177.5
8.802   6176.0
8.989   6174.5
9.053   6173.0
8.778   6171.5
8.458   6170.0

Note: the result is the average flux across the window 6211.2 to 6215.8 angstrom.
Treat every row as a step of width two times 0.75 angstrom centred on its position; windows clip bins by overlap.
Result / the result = 8.88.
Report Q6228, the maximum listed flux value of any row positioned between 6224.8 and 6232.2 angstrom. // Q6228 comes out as 8.687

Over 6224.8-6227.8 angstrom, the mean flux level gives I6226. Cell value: 8.66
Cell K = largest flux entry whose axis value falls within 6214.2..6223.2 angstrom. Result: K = 8.999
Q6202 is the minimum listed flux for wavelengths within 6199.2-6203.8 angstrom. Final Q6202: 8.737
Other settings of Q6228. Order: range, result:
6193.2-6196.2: 9.18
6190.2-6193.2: 8.796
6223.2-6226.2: 8.897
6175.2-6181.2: 8.821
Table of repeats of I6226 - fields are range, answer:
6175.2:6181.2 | 8.76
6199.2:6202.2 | 8.82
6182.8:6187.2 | 8.48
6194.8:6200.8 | 9.13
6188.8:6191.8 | 8.86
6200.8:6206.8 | 8.79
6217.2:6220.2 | 8.78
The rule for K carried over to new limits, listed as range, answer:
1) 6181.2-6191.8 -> 8.936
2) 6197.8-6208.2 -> 9.172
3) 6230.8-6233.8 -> 8.376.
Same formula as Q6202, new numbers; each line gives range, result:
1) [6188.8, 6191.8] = 8.796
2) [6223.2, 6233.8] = 8.359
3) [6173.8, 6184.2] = 8.527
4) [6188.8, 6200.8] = 8.717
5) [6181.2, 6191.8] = 8.424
